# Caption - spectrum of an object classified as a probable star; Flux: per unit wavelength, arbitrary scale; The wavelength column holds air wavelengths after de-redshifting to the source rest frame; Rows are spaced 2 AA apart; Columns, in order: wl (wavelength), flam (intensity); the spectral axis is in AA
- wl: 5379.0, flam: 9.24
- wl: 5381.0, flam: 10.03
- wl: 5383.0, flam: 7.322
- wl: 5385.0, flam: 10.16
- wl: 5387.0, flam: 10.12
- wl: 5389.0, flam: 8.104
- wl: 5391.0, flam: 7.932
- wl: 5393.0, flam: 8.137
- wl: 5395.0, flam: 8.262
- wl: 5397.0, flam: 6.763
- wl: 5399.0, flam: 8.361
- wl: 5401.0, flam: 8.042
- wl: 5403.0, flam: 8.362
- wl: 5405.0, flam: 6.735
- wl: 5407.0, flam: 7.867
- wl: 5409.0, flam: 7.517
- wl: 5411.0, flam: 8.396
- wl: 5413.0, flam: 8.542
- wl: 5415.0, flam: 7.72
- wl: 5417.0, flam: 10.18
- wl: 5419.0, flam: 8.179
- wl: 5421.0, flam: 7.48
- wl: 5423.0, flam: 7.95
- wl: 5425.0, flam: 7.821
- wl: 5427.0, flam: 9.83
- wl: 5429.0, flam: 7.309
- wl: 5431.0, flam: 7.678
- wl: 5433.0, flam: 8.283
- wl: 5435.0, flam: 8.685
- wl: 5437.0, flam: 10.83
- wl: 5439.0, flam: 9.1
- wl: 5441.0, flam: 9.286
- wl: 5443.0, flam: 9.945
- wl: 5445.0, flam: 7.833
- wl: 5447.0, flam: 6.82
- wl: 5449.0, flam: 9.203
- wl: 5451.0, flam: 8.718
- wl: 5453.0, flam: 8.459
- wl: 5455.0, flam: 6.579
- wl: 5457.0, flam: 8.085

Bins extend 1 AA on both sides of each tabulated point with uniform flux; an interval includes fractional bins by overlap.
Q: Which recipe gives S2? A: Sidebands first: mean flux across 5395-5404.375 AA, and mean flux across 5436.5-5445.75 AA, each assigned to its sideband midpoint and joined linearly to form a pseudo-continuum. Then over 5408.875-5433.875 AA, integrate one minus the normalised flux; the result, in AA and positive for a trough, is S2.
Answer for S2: 1.1 AA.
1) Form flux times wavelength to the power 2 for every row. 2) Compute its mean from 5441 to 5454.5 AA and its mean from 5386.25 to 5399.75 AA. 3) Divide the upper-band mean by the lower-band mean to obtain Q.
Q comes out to 1.06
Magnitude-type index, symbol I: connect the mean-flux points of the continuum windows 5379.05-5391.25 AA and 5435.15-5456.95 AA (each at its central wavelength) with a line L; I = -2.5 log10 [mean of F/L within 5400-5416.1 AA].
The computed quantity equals 0.13 mag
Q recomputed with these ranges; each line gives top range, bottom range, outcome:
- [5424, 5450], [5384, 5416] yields 1.07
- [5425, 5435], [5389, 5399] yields 1.07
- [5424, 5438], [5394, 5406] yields 1.13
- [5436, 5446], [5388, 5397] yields 1.20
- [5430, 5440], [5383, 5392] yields 1.02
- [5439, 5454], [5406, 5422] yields 1.06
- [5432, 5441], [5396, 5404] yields 1.19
